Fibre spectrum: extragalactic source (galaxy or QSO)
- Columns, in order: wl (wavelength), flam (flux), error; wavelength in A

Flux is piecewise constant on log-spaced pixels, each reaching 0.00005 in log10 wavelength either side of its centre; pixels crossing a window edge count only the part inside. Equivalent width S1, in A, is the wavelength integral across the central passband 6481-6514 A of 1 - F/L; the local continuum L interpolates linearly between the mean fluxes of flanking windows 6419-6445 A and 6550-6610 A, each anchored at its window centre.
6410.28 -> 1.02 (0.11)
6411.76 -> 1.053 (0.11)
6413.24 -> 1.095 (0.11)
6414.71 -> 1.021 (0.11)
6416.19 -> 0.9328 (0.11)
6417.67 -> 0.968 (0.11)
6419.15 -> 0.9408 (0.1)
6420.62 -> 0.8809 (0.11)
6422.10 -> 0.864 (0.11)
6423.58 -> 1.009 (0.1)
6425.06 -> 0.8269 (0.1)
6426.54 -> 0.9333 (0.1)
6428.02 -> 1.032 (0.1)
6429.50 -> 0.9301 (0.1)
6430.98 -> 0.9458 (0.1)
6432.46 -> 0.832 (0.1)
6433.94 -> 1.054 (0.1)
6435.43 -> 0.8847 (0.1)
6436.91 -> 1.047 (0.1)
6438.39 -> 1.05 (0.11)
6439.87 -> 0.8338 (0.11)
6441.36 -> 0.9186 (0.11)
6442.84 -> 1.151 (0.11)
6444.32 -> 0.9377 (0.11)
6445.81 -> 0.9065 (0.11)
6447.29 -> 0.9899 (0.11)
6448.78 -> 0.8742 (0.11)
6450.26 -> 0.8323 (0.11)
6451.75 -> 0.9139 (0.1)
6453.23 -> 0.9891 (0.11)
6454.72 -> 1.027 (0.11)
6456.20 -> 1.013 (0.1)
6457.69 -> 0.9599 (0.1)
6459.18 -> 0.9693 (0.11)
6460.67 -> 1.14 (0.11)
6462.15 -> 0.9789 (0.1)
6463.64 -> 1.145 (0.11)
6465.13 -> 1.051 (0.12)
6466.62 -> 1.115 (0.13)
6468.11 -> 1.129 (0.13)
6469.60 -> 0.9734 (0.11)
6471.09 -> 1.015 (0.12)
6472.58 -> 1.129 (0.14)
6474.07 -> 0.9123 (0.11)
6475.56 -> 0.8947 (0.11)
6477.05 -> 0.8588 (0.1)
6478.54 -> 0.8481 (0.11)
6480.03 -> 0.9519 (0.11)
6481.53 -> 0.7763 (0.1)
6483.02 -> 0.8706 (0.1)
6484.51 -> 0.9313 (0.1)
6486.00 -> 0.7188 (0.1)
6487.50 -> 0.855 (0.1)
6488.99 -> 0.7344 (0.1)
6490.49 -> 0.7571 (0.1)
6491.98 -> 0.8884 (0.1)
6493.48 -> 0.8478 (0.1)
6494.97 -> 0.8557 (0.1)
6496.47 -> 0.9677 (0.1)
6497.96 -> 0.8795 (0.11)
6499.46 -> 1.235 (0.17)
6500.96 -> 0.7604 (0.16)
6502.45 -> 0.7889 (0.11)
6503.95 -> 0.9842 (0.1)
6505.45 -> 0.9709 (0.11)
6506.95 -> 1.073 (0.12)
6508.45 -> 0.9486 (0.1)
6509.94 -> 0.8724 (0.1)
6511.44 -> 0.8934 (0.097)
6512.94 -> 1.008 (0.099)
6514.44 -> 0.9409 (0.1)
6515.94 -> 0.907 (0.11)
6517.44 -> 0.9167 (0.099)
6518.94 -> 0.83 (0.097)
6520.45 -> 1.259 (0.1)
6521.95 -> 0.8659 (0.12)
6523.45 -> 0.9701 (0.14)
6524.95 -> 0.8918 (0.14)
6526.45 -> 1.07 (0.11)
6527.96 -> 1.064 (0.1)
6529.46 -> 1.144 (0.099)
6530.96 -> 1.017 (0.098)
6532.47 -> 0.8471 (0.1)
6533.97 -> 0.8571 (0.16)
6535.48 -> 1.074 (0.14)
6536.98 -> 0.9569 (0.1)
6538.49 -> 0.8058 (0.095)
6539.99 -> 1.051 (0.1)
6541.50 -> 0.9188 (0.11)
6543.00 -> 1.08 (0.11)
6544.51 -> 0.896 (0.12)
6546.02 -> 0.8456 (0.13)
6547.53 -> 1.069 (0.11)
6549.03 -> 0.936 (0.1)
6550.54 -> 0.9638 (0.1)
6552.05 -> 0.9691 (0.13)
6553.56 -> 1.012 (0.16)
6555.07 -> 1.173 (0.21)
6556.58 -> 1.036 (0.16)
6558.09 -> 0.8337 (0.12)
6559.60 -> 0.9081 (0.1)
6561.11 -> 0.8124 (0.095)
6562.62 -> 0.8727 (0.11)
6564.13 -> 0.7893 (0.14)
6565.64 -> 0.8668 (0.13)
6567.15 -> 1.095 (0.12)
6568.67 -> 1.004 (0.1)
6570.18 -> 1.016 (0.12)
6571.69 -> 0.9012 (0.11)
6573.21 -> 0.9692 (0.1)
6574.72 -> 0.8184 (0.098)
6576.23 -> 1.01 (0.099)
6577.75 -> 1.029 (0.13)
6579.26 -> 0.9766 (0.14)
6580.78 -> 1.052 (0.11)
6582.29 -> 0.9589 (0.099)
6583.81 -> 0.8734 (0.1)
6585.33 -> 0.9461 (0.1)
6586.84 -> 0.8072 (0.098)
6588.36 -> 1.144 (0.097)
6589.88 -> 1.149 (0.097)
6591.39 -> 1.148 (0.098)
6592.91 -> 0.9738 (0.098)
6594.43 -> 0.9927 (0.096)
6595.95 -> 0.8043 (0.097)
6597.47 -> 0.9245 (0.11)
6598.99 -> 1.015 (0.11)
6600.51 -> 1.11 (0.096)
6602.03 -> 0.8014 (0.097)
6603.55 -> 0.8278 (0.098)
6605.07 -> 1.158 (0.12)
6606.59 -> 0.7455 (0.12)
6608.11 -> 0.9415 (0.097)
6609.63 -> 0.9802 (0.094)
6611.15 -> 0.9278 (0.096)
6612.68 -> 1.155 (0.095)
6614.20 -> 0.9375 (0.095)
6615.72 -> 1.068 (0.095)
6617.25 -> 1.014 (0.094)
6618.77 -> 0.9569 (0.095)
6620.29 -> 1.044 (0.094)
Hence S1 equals 2.11 A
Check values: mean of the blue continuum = 0.949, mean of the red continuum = 0.96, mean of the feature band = 0.893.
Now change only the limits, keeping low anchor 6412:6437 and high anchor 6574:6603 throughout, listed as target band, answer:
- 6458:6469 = -1.3 A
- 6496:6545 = 0.2 A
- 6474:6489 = 1.7 A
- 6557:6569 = 0.9 A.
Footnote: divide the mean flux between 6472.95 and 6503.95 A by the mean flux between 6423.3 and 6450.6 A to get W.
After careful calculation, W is 0.9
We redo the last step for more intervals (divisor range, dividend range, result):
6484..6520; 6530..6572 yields 1.06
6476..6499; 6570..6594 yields 1.15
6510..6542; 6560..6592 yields 1.00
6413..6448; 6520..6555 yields 1.03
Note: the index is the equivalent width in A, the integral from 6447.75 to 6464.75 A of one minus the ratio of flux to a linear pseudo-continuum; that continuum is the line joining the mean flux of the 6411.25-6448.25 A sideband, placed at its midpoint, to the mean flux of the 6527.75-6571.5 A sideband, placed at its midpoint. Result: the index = -0.47 A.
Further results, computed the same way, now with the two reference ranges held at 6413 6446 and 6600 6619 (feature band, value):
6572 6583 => 0.0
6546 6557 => -0.5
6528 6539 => 0.0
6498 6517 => 0.3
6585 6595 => -0.6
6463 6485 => -0.3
